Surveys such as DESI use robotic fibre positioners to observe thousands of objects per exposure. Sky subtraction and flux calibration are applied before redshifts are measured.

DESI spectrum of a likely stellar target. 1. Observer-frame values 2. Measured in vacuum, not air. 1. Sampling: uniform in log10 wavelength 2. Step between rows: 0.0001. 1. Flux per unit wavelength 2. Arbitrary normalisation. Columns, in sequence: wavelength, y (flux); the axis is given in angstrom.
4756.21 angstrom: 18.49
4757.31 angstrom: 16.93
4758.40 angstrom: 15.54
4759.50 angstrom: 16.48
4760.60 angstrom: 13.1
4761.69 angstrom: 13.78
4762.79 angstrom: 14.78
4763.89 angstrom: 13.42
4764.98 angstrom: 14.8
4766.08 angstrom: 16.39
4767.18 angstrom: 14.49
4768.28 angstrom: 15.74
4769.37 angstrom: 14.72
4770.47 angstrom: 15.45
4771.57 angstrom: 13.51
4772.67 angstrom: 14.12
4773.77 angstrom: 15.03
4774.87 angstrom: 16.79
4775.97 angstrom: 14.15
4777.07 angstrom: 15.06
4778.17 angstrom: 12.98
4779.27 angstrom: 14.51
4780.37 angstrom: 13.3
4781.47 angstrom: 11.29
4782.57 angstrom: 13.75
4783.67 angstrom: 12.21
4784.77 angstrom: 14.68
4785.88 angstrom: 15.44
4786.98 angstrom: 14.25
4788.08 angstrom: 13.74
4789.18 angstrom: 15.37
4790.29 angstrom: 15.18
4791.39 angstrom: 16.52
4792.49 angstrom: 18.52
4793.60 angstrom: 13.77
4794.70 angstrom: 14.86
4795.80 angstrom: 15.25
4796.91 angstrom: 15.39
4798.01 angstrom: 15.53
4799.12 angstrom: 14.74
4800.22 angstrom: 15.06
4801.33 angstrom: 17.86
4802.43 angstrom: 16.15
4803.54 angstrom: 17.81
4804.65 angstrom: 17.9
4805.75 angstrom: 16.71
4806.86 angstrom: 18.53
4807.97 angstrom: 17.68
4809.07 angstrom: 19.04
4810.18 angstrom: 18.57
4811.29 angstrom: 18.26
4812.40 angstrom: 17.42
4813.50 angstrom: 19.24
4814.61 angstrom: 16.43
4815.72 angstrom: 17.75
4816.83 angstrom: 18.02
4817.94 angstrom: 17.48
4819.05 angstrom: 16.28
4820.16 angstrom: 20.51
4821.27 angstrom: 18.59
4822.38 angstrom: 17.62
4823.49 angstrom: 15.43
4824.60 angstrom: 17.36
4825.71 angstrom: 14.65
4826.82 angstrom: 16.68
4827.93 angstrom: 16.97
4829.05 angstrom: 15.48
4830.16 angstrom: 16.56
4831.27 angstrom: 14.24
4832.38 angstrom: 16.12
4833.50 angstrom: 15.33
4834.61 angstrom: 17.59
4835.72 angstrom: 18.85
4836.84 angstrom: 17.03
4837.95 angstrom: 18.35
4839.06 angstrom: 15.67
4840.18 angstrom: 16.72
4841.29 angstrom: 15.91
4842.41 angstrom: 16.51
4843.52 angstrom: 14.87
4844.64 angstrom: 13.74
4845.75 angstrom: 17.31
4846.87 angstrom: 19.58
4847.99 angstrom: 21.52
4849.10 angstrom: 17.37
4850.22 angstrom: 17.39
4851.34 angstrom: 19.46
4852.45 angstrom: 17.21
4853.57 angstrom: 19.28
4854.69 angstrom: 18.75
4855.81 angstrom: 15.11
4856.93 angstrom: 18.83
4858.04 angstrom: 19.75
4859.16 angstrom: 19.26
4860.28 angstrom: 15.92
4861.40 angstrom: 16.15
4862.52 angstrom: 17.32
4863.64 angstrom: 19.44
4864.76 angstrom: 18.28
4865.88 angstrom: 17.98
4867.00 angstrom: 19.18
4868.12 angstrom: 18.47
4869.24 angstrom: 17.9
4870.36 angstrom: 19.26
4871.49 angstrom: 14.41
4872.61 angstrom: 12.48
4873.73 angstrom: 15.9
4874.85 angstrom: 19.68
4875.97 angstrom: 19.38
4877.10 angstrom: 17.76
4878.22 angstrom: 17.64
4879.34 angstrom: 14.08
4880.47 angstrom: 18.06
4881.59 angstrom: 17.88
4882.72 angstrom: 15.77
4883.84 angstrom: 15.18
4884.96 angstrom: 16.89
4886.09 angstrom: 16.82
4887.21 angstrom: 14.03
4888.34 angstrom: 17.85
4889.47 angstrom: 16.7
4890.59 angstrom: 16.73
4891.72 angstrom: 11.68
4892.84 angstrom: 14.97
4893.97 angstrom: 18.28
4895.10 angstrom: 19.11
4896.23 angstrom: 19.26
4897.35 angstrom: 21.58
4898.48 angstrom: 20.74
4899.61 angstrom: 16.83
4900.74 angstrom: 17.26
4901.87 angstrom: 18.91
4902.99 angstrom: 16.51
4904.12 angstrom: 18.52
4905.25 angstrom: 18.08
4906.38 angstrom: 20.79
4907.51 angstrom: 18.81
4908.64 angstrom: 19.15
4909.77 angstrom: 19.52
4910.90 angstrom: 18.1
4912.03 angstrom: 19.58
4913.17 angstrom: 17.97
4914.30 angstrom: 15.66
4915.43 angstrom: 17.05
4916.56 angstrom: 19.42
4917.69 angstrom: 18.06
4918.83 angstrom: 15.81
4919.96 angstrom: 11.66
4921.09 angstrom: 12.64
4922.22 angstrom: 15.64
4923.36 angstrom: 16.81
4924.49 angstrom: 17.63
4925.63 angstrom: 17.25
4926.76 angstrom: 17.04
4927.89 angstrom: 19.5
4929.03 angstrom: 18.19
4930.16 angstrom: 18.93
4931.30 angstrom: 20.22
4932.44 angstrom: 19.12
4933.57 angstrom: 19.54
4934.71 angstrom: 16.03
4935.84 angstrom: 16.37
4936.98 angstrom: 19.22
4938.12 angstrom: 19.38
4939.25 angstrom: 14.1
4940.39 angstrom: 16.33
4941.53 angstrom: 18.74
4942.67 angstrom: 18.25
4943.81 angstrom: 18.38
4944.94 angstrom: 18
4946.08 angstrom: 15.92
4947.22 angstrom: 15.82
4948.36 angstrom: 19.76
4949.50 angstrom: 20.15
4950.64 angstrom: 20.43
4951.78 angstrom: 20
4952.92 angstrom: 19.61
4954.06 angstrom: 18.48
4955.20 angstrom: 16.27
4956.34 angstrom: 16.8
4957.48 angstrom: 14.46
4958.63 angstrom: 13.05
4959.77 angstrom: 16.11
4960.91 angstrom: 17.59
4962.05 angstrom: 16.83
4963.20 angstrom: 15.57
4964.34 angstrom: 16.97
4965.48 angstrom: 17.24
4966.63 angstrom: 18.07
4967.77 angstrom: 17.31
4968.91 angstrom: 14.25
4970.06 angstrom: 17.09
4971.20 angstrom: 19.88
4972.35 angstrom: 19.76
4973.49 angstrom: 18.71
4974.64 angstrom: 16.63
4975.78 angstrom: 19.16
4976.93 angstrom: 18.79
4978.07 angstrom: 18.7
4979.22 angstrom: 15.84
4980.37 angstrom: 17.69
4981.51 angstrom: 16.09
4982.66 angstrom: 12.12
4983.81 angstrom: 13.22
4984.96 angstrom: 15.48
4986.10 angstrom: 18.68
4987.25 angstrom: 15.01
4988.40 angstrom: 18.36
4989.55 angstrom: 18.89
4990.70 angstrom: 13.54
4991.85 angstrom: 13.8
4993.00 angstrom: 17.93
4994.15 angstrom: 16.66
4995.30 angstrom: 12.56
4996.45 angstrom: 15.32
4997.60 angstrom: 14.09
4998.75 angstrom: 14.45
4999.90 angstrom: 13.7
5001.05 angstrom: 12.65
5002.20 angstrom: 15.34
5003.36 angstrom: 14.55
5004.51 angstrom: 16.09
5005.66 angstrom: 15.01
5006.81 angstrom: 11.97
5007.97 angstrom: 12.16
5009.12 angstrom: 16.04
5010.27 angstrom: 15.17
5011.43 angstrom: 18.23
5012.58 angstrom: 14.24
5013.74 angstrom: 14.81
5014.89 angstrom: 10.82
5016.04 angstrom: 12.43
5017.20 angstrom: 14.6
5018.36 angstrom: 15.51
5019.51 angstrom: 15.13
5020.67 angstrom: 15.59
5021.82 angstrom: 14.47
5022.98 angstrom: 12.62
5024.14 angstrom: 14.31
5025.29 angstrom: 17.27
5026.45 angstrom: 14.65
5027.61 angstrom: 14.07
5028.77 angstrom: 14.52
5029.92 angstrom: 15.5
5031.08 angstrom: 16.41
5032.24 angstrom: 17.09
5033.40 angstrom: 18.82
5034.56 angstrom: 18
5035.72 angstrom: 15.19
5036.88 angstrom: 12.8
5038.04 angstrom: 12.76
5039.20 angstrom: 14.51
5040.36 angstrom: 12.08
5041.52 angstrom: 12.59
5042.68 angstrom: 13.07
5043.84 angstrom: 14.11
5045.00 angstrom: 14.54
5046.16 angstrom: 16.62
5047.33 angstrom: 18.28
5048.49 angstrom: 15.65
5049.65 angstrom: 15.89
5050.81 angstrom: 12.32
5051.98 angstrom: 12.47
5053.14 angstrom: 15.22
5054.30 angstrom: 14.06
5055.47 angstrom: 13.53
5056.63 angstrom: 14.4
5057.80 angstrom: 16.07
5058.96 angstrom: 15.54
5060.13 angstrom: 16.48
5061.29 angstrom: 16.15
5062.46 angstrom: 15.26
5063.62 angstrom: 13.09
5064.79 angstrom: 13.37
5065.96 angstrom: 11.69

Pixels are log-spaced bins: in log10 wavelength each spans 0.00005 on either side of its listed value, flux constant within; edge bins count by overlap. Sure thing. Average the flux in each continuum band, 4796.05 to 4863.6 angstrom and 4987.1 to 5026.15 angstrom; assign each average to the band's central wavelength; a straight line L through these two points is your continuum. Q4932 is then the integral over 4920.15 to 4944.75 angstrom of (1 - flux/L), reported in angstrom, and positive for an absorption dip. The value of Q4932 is -2.6 angstrom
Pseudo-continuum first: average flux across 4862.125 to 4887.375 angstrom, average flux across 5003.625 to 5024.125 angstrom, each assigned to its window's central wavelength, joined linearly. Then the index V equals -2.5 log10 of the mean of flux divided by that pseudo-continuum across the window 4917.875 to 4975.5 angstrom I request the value -0.11 mag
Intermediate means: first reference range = 17.2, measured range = 17.4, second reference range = 14.4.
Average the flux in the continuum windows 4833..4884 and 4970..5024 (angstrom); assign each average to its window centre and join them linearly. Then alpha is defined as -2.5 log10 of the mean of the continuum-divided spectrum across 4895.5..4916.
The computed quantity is -0.11 mag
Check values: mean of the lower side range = 17.4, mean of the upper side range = 15.5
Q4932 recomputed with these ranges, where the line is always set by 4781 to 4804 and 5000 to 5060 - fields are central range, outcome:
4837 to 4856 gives -3.0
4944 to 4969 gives -4.1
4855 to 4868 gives -2.6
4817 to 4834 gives -1.8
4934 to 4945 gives -1.9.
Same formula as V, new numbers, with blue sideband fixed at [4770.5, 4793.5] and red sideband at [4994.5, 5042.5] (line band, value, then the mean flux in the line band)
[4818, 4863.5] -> -0.183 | 17.2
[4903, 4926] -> -0.192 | 17.4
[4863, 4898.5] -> -0.184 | 17.2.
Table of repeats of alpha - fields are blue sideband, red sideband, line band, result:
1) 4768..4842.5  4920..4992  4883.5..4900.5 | -0.03 mag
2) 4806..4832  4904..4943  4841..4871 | -0.02 mag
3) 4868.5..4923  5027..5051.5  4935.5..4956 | -0.10 mag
